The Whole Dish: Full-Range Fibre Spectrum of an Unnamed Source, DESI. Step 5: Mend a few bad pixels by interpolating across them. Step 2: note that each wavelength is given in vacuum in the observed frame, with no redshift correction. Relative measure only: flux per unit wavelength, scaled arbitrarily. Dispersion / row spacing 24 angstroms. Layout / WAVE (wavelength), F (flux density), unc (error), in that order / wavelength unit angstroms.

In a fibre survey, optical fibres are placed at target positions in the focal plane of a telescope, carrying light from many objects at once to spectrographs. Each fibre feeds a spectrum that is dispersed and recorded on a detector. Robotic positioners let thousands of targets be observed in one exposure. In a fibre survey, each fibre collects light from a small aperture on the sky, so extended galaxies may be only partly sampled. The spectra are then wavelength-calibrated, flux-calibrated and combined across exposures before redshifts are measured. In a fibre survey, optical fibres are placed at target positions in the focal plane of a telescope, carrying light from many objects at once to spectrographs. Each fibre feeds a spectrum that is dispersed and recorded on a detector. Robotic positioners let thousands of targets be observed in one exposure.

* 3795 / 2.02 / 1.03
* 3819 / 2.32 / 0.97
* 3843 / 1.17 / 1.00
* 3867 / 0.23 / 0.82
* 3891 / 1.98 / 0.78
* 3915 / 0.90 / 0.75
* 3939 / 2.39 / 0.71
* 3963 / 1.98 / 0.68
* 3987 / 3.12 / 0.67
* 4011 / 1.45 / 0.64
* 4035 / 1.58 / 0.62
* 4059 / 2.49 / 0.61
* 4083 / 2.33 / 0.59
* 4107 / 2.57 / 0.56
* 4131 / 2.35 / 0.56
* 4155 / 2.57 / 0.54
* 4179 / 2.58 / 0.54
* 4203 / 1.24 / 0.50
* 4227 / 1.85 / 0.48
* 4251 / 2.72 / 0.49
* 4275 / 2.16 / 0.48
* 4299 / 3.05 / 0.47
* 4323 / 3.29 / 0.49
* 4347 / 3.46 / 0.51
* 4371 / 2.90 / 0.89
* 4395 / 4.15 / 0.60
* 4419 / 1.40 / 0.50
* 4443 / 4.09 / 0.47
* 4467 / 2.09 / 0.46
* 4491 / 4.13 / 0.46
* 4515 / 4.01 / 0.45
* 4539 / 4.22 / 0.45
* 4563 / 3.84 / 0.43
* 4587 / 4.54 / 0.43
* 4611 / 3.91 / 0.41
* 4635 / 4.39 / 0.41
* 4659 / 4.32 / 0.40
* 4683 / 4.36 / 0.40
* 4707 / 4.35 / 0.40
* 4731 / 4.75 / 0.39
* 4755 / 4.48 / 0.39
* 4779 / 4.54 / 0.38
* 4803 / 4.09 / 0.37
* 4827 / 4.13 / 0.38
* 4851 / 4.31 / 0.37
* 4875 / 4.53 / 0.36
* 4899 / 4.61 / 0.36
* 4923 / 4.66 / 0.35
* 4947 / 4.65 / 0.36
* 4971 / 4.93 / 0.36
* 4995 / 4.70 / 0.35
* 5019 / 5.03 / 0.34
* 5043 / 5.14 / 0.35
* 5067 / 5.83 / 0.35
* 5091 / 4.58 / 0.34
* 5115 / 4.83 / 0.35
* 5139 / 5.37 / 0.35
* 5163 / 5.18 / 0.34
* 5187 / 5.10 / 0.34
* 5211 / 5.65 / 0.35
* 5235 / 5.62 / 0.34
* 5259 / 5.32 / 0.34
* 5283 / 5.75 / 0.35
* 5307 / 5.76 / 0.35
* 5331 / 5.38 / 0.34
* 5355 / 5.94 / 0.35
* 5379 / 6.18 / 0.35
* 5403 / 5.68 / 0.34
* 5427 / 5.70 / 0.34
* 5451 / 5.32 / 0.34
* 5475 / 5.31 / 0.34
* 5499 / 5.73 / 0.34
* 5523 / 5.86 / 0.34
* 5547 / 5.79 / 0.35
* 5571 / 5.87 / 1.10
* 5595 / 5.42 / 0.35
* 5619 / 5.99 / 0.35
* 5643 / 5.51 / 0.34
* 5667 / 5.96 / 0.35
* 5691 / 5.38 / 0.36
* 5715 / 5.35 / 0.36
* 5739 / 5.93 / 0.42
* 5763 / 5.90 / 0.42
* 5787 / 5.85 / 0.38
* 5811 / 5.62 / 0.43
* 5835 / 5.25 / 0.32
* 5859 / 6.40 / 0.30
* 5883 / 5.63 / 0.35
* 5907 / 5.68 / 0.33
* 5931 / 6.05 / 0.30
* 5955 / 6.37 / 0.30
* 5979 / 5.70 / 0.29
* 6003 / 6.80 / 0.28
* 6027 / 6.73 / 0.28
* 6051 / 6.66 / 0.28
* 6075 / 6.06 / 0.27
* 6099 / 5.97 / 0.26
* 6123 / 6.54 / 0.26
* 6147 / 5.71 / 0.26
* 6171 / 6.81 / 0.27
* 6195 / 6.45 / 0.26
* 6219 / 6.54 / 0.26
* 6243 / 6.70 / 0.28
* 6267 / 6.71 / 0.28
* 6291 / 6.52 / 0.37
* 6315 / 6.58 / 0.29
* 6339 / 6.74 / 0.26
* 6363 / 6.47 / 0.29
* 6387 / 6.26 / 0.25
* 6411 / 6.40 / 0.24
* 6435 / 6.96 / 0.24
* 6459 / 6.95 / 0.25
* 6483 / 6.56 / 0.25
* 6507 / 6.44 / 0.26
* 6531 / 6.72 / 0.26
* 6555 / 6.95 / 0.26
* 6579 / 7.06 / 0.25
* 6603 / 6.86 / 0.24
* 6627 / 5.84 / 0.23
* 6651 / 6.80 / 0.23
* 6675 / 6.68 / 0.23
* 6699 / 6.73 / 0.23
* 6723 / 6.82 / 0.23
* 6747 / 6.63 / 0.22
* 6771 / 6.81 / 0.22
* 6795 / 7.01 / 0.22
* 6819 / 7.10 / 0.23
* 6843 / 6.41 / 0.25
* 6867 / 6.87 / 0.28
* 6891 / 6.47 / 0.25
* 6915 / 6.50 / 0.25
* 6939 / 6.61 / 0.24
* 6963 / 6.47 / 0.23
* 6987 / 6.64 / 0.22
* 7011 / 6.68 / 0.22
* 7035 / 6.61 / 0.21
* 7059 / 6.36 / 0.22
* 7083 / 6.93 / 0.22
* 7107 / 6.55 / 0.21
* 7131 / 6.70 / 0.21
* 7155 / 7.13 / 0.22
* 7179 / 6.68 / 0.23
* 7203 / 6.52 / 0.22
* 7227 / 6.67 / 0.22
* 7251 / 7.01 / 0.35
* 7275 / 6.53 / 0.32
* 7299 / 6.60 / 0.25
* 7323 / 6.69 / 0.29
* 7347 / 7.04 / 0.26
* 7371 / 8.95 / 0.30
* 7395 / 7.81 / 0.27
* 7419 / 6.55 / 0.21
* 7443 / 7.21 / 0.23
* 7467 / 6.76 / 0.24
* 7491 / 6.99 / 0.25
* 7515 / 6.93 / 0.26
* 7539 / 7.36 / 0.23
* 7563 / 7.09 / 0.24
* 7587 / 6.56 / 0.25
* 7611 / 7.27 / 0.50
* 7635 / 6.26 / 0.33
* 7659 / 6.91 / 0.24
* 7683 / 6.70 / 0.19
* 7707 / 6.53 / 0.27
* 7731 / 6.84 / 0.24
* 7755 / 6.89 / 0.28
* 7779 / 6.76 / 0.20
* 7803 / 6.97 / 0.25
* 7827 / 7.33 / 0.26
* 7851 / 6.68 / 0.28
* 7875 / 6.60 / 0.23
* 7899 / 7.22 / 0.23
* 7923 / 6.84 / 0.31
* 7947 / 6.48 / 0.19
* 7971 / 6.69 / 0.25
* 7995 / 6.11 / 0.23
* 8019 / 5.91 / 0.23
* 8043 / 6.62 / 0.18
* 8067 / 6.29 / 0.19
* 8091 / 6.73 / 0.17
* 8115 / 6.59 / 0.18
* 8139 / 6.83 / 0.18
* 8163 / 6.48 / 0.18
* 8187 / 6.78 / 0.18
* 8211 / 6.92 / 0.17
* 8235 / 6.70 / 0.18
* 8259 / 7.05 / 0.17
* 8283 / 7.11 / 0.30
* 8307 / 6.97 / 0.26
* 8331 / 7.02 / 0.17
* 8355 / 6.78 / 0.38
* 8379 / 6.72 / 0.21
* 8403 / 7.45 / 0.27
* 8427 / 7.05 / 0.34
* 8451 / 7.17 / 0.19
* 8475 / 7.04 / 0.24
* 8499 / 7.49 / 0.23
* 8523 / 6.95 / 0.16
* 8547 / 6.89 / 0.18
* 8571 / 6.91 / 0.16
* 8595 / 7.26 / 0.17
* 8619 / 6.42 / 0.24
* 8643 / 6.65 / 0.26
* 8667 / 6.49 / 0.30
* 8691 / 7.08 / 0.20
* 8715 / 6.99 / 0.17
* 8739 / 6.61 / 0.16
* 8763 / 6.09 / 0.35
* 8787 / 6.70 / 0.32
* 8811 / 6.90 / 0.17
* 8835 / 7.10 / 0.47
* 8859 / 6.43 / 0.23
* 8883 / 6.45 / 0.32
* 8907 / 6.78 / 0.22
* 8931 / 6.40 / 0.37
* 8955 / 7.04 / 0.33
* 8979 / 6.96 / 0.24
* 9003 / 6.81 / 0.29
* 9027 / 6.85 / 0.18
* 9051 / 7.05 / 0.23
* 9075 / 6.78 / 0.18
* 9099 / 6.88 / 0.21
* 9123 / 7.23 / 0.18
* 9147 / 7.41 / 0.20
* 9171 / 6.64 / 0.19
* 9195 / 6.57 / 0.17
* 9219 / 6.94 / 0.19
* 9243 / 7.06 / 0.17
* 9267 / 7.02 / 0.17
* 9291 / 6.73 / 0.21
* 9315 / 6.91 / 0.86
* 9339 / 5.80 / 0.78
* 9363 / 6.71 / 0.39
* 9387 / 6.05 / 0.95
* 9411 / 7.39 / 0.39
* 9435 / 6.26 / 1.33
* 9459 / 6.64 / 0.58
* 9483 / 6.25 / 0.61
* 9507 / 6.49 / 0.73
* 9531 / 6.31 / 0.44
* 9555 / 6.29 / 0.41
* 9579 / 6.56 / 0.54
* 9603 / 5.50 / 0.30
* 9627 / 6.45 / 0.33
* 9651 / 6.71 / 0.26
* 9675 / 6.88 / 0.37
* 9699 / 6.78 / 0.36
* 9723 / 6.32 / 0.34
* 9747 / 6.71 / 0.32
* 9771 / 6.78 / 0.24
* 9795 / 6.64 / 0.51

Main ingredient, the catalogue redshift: 0.123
